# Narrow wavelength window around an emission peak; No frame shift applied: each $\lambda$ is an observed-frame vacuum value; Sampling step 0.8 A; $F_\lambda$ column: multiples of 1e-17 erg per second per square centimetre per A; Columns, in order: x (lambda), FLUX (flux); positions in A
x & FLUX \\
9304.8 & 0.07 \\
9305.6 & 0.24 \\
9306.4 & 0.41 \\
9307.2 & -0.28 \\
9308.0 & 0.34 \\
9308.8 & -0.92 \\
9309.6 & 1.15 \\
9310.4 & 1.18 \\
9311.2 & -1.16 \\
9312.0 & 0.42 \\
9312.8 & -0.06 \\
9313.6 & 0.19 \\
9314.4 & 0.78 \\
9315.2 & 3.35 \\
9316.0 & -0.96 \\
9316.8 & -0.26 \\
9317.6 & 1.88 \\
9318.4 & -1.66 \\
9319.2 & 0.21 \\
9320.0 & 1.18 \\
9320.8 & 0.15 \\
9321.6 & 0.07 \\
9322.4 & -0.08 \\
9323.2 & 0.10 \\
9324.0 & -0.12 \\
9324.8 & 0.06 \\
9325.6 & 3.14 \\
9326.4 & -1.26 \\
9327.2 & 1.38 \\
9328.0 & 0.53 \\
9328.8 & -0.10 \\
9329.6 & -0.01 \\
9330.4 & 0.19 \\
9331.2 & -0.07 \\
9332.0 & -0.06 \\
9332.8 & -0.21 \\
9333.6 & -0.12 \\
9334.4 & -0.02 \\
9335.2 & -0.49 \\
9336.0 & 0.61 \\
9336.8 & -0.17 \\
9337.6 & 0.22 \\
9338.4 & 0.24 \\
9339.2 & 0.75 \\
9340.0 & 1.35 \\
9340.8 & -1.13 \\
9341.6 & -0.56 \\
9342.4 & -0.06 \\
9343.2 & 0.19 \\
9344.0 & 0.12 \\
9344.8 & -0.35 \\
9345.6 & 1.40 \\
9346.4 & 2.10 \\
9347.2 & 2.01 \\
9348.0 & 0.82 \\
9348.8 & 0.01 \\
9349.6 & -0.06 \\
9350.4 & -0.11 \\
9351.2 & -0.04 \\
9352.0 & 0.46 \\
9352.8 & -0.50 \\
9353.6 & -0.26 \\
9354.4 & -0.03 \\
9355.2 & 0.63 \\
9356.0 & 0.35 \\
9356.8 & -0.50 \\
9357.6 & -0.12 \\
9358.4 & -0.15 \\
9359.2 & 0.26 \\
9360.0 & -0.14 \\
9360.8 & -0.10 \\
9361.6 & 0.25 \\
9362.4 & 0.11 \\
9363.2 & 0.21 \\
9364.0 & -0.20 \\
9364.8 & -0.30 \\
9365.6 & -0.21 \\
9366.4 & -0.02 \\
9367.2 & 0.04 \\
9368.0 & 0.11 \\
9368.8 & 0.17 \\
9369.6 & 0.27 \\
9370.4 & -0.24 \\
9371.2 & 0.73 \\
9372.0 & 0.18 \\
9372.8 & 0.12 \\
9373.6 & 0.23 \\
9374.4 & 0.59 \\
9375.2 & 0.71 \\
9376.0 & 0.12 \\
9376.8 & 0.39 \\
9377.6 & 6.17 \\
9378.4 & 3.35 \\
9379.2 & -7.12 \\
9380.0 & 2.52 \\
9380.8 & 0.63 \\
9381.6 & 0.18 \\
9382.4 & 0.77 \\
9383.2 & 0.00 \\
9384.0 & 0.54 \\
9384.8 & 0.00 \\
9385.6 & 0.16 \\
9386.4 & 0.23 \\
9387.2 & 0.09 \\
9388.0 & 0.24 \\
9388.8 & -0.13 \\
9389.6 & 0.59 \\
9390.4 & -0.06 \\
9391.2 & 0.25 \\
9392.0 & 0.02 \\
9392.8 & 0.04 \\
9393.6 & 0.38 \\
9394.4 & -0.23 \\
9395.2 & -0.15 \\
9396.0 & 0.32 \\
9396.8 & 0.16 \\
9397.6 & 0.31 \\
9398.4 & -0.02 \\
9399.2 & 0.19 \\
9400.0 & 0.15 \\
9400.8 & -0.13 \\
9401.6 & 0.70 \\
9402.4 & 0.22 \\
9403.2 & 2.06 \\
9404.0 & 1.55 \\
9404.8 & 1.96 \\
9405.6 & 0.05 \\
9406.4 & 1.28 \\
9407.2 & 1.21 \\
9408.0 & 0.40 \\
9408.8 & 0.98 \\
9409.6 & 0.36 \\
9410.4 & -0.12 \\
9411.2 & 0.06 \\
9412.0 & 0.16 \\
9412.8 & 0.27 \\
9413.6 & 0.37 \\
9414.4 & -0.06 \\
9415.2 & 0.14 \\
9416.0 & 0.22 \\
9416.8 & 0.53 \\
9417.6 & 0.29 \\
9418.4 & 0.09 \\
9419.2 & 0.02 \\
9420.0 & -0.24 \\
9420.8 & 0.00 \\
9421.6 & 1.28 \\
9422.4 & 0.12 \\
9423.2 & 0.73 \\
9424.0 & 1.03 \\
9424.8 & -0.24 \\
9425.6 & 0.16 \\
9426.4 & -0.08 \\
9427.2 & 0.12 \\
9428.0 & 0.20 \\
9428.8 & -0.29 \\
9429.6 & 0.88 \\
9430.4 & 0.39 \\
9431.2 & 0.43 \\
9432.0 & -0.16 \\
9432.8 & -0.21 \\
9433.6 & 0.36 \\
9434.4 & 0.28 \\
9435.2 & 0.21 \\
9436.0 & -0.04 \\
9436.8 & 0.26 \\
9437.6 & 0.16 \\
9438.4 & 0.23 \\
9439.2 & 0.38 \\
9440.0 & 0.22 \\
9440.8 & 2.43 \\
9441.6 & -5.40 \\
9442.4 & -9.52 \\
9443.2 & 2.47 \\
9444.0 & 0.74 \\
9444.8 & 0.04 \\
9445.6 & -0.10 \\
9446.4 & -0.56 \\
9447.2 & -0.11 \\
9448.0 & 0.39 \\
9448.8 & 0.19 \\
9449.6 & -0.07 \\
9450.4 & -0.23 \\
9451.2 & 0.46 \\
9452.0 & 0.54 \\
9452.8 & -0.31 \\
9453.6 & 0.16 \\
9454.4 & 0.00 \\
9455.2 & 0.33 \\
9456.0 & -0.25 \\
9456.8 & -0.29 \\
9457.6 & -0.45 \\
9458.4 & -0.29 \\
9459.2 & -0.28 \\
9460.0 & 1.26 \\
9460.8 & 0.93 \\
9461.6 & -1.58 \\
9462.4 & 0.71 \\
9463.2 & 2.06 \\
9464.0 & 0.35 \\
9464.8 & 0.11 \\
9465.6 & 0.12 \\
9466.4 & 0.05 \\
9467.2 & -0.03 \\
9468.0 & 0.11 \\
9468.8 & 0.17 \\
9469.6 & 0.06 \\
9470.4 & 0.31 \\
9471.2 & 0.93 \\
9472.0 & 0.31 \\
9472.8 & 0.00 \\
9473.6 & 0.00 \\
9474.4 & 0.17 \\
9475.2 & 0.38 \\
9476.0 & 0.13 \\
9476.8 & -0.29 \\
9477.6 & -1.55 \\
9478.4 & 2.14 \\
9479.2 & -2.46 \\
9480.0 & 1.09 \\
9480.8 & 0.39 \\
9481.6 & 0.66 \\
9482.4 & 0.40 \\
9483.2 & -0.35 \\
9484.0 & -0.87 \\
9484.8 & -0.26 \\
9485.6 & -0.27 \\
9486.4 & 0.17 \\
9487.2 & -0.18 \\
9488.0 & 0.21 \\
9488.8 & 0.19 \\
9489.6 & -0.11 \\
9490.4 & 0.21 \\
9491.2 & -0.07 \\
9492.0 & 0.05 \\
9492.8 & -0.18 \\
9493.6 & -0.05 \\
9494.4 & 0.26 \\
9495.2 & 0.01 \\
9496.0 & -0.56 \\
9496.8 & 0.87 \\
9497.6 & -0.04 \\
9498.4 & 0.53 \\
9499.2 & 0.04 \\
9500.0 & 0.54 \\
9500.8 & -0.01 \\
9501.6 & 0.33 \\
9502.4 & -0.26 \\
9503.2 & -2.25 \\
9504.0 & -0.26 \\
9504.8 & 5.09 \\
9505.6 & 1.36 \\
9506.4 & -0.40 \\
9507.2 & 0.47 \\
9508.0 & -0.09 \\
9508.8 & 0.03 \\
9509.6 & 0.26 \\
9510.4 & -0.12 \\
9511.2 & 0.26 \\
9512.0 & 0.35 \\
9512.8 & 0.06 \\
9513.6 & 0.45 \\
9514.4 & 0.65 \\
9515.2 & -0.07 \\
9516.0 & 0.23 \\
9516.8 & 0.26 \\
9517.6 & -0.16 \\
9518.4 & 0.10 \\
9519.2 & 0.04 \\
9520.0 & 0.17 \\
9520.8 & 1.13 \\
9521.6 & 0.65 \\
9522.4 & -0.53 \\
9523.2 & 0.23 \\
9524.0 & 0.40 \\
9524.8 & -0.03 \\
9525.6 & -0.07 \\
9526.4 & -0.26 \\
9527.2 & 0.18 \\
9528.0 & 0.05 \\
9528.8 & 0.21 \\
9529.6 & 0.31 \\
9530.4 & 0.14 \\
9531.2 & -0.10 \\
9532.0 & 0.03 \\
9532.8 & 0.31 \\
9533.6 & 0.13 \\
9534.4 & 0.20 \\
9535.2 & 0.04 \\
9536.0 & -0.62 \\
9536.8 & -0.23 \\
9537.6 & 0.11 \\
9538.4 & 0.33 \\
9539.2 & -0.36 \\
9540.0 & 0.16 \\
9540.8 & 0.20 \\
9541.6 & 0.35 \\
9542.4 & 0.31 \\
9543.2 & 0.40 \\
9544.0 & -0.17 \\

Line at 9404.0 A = [O III]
